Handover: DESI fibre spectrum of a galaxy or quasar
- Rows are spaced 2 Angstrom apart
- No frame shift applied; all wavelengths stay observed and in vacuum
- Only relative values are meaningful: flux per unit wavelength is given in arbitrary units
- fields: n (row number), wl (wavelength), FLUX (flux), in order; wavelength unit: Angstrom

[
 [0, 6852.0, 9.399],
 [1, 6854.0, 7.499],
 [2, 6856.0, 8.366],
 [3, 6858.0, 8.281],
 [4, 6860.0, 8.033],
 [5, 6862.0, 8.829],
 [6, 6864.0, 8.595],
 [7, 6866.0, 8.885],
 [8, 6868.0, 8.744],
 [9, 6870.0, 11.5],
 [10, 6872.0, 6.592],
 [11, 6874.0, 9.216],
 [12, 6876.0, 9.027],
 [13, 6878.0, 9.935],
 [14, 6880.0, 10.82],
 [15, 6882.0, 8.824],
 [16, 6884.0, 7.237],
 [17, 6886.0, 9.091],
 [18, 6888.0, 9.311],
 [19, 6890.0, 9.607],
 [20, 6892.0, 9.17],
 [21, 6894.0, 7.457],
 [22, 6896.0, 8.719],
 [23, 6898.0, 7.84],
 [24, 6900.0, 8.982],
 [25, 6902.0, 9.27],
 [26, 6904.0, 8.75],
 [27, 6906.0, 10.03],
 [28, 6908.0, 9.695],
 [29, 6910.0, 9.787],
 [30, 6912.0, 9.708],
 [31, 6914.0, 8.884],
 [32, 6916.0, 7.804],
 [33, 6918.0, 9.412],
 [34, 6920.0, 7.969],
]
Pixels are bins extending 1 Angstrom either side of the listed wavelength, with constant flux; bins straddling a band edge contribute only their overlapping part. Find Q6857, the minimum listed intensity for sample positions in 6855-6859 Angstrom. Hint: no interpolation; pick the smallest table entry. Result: 8.281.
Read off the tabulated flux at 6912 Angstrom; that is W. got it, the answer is 9.708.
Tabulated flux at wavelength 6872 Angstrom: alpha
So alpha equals 6.592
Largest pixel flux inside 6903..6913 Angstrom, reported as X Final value 10.03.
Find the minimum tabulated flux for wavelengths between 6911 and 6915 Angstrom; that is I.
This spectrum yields 8.884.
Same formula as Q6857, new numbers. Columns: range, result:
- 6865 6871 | 8.744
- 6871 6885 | 6.592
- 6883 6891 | 7.237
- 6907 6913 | 9.695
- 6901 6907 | 8.75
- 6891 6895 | 7.457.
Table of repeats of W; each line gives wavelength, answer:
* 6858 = 8.281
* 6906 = 10.03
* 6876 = 9.027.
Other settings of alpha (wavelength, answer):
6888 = 9.311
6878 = 9.935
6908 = 9.695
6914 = 8.884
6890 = 9.607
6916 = 7.804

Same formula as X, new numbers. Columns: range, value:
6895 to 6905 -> 9.27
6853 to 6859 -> 8.366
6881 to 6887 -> 9.091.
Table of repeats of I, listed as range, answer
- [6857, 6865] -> 8.033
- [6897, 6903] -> 7.84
